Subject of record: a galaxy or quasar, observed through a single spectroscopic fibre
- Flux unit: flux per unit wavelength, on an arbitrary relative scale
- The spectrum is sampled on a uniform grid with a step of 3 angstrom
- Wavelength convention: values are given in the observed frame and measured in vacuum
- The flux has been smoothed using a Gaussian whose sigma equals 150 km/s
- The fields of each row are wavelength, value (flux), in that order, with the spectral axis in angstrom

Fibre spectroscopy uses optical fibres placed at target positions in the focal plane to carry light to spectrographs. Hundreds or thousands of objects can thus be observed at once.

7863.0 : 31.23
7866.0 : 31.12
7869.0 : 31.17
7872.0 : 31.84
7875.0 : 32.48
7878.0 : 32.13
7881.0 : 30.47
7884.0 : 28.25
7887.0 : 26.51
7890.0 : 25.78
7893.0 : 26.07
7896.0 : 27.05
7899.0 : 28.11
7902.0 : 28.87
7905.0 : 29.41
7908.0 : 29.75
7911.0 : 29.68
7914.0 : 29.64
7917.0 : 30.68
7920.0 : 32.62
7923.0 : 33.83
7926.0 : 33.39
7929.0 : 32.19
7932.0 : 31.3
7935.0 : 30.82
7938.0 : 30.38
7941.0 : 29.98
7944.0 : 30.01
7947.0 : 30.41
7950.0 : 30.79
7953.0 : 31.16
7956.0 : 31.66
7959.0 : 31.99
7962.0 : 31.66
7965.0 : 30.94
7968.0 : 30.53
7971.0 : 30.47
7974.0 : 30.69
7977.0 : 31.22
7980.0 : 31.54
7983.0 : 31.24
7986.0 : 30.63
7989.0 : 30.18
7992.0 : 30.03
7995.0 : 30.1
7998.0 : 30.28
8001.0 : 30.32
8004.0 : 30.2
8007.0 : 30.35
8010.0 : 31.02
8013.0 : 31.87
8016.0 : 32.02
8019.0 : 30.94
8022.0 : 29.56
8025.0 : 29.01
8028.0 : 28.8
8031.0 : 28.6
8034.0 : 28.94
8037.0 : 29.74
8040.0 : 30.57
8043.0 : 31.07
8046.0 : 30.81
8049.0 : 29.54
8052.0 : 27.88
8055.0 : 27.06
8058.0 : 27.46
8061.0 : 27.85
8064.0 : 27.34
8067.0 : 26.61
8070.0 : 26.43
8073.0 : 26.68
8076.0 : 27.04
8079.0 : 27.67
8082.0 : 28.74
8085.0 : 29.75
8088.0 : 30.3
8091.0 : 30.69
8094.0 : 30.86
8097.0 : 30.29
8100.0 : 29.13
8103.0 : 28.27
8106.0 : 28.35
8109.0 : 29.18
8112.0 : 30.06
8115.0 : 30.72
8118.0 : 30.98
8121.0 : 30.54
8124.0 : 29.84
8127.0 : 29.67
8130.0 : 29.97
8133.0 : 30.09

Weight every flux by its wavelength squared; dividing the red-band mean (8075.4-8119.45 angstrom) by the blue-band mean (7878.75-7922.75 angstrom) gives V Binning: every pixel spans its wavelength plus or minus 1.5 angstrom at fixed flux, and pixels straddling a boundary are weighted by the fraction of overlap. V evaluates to 1.07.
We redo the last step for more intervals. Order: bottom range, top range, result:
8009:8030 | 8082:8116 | 1.00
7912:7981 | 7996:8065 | 0.97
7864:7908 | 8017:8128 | 1.04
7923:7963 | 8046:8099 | 0.94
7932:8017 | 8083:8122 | 1.00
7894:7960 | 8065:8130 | 0.99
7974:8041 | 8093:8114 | 0.99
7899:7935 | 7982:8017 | 1.01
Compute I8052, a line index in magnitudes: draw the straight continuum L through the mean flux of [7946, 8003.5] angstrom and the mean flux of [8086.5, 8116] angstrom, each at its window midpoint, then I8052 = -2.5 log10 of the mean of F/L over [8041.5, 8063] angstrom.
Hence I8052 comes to 0.05 mag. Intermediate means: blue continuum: 30.8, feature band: 28.8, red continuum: 29.8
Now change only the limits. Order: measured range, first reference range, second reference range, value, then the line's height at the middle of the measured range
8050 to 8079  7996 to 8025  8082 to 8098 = 0.12 mag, 30.4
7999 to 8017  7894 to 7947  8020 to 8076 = -0.06 mag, 29.1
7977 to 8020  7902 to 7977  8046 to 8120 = -0.03 mag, 30.1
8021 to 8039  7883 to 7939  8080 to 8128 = 0.02 mag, 29.8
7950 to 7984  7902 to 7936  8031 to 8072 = -0.04 mag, 30.2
